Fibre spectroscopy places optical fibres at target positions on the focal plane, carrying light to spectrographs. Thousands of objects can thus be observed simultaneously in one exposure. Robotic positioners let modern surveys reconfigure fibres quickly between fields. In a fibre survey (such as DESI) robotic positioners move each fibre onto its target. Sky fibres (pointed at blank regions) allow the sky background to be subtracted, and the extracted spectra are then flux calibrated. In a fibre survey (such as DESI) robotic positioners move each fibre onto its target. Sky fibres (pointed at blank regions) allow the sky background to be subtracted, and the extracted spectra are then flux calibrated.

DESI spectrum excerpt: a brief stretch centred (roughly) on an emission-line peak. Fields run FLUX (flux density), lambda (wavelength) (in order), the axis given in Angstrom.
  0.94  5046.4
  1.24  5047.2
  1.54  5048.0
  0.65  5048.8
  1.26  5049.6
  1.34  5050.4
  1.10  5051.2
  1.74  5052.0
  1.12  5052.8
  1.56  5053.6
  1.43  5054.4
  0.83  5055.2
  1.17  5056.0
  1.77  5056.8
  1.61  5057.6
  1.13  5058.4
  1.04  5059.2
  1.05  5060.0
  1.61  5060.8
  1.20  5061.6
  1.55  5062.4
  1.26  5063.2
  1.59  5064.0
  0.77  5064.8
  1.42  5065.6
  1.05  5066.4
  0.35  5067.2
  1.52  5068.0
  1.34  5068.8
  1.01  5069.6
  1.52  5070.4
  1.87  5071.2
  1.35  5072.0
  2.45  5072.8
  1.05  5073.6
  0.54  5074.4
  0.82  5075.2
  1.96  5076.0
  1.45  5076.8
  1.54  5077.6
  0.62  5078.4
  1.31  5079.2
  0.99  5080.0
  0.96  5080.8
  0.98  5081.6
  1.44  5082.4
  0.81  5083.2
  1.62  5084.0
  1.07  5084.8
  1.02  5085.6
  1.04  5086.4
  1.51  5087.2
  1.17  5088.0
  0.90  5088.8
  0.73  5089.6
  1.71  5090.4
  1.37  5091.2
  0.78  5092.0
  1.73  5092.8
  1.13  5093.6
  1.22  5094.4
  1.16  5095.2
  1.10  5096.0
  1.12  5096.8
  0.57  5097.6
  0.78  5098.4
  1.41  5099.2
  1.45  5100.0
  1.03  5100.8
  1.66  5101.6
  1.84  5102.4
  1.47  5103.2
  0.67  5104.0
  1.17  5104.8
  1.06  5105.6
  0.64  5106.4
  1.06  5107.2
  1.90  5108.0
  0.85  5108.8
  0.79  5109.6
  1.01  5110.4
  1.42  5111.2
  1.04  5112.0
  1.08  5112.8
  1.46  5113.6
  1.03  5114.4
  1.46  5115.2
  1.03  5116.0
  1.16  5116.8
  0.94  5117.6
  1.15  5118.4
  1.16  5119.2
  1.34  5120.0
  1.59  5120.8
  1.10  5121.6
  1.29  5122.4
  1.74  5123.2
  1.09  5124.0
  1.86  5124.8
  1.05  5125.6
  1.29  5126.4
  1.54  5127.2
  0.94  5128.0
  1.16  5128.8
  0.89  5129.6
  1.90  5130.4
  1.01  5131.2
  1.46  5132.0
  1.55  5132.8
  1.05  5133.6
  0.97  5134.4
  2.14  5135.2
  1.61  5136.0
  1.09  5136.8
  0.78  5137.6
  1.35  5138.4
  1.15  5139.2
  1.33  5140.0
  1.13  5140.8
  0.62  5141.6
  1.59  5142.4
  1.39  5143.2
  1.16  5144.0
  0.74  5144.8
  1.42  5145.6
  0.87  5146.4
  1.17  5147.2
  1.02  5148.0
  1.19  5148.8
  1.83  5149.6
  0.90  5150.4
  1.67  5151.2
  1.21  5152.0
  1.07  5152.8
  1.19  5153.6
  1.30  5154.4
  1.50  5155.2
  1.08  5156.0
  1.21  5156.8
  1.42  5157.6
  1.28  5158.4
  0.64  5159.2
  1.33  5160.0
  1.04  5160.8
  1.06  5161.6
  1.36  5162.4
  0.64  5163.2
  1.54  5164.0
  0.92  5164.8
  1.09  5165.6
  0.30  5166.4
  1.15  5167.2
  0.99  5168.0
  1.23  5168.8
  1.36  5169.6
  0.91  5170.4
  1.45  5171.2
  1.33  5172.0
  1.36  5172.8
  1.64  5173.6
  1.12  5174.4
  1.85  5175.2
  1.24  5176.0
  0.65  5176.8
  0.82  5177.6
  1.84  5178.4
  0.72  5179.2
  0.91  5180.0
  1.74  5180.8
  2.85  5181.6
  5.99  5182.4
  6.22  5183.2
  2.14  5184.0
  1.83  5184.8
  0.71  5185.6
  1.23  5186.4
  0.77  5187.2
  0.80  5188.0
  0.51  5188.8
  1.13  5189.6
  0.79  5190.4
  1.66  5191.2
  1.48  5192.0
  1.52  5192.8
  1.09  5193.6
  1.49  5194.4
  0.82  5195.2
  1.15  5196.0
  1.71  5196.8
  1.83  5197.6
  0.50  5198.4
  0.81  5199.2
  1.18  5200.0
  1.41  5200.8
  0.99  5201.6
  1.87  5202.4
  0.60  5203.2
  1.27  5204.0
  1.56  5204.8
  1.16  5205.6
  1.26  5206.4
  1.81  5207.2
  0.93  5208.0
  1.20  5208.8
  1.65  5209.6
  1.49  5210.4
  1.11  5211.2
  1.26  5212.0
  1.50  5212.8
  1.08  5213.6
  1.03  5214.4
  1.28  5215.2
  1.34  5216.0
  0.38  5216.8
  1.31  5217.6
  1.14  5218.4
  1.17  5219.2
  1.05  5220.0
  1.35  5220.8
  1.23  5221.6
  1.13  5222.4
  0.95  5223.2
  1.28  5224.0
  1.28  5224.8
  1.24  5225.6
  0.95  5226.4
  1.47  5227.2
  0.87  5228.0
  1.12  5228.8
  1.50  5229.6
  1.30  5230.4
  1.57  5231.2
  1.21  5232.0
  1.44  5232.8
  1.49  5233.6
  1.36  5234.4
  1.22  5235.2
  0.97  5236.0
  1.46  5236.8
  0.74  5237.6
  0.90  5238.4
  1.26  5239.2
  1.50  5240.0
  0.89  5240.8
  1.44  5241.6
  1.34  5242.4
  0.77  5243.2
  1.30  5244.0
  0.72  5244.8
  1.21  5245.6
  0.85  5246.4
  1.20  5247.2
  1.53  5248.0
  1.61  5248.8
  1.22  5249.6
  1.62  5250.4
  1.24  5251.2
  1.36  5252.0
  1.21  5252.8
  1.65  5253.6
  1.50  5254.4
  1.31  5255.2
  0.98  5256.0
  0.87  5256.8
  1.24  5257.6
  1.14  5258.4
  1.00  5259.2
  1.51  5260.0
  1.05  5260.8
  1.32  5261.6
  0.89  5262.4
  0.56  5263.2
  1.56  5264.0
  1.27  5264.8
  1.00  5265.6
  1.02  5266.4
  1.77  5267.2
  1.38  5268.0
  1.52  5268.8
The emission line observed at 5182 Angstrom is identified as H-beta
